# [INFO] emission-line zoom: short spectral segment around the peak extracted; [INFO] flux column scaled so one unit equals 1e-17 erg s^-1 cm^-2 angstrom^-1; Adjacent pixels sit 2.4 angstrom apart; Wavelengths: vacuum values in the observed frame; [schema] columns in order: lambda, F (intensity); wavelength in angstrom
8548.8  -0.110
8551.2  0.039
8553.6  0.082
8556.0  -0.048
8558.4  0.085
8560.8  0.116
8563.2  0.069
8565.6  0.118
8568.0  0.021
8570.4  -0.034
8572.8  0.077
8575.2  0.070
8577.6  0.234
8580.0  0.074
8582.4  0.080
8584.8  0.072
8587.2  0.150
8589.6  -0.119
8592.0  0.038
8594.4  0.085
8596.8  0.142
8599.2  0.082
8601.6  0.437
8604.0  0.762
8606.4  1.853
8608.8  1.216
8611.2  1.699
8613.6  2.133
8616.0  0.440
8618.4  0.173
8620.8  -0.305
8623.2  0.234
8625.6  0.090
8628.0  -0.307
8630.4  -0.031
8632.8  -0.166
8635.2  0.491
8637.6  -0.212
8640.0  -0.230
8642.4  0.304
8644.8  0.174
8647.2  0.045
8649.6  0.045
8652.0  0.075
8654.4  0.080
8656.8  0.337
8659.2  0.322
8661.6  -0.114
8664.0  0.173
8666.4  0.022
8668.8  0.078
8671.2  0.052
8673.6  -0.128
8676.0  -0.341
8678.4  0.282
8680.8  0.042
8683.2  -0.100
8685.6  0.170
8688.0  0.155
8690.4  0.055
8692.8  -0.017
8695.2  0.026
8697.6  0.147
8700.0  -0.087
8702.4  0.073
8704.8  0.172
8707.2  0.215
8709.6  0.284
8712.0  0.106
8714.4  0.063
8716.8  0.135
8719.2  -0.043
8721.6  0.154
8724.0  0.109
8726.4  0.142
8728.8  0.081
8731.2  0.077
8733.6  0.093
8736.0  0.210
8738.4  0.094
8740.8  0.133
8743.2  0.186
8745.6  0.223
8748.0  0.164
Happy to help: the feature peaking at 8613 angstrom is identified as [O II]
